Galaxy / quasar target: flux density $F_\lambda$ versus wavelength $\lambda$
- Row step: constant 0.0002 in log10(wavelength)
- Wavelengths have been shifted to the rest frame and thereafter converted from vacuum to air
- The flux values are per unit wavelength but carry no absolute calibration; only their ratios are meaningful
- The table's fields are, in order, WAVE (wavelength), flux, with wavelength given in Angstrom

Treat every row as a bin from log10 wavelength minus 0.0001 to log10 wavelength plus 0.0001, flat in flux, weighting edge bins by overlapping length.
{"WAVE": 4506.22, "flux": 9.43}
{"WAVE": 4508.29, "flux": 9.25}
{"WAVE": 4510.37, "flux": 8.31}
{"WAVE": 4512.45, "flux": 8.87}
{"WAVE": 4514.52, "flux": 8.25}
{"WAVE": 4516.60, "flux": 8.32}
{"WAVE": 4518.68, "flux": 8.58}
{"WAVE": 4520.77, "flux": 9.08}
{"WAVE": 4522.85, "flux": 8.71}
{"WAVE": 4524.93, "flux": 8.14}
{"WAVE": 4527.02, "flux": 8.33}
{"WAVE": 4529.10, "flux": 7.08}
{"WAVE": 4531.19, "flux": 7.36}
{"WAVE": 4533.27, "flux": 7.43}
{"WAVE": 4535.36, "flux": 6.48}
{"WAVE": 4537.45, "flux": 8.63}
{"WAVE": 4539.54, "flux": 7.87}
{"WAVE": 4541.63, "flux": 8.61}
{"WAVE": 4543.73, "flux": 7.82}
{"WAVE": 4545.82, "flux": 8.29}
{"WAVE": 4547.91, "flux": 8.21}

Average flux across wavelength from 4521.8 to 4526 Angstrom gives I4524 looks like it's 8.43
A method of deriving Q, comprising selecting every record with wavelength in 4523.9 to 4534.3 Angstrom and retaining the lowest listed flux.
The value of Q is 7.08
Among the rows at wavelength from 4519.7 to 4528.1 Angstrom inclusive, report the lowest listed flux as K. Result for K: 8.14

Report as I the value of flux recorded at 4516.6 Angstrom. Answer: 8.32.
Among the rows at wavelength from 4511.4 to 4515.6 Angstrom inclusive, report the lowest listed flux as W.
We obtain 8.25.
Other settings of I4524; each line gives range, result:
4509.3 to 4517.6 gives 8.44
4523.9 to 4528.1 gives 8.22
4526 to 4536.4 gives 7.34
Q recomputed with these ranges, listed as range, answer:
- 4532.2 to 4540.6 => 6.48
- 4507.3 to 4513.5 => 8.31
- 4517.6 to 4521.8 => 8.58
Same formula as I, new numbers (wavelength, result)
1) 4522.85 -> 8.71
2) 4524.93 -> 8.14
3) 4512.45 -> 8.87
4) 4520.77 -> 9.08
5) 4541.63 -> 8.61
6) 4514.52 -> 8.25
